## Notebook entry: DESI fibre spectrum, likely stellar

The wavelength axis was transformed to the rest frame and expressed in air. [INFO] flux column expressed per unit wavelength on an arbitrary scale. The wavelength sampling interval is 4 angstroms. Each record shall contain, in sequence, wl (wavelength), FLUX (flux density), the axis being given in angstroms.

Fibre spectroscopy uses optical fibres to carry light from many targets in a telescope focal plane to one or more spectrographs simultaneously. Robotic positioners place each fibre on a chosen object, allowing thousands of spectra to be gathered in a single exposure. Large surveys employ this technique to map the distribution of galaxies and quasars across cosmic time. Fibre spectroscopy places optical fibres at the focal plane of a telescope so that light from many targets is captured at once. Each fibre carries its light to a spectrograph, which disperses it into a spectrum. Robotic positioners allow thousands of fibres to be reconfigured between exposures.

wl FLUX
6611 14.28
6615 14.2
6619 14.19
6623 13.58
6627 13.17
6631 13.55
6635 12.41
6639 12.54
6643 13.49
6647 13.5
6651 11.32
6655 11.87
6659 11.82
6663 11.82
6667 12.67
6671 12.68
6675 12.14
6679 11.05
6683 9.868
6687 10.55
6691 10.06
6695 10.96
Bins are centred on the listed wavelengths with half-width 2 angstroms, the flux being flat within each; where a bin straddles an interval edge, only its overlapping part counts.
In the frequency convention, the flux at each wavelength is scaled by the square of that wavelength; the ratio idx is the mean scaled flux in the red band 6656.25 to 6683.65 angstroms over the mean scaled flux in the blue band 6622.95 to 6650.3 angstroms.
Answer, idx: 0.91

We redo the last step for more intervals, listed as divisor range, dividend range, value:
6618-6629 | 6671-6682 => 0.87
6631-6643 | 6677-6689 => 0.83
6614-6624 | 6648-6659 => 0.85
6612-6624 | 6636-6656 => 0.90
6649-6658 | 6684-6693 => 0.89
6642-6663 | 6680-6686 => 0.84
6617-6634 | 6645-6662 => 0.90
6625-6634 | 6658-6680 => 0.92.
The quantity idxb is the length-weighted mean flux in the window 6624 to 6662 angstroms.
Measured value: 12.6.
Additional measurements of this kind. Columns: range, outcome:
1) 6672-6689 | 11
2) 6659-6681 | 12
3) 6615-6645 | 13.3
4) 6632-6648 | 13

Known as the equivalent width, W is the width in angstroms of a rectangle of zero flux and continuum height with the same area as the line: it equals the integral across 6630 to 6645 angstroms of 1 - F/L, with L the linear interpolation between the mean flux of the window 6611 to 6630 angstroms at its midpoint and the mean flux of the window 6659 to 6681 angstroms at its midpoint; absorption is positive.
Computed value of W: 0.3 angstroms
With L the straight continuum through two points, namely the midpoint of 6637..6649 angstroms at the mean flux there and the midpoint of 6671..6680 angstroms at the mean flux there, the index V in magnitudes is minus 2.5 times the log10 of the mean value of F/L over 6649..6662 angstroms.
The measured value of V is 0.09 mag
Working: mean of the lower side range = 13.2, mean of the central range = 11.7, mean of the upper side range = 11.9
